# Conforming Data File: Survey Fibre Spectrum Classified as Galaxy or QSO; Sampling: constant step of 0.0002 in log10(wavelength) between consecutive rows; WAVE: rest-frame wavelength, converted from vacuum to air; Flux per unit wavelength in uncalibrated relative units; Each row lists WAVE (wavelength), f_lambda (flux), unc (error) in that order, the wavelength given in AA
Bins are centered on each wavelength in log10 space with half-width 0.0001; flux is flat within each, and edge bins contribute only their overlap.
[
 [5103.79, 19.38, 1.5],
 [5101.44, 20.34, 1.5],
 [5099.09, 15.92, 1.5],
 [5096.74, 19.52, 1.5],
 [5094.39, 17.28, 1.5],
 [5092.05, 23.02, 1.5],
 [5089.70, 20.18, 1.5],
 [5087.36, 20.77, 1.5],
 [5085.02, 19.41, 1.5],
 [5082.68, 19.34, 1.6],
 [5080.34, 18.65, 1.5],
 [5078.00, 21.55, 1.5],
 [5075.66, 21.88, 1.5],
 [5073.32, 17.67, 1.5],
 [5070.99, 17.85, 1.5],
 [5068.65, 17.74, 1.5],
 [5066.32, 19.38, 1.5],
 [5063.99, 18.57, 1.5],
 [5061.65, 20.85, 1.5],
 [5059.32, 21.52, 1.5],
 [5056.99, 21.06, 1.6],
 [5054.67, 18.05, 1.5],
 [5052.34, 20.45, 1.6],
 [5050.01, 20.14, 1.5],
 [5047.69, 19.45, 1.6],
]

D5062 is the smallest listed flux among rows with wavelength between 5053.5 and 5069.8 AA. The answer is 17.74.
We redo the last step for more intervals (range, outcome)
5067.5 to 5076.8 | 17.67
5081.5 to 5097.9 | 17.28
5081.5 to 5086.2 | 19.34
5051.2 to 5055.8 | 18.05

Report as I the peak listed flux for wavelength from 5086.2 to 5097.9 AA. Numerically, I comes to 23.02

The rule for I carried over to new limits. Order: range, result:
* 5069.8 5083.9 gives 21.88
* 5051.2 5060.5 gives 21.52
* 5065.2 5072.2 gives 19.38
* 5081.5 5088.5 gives 20.77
